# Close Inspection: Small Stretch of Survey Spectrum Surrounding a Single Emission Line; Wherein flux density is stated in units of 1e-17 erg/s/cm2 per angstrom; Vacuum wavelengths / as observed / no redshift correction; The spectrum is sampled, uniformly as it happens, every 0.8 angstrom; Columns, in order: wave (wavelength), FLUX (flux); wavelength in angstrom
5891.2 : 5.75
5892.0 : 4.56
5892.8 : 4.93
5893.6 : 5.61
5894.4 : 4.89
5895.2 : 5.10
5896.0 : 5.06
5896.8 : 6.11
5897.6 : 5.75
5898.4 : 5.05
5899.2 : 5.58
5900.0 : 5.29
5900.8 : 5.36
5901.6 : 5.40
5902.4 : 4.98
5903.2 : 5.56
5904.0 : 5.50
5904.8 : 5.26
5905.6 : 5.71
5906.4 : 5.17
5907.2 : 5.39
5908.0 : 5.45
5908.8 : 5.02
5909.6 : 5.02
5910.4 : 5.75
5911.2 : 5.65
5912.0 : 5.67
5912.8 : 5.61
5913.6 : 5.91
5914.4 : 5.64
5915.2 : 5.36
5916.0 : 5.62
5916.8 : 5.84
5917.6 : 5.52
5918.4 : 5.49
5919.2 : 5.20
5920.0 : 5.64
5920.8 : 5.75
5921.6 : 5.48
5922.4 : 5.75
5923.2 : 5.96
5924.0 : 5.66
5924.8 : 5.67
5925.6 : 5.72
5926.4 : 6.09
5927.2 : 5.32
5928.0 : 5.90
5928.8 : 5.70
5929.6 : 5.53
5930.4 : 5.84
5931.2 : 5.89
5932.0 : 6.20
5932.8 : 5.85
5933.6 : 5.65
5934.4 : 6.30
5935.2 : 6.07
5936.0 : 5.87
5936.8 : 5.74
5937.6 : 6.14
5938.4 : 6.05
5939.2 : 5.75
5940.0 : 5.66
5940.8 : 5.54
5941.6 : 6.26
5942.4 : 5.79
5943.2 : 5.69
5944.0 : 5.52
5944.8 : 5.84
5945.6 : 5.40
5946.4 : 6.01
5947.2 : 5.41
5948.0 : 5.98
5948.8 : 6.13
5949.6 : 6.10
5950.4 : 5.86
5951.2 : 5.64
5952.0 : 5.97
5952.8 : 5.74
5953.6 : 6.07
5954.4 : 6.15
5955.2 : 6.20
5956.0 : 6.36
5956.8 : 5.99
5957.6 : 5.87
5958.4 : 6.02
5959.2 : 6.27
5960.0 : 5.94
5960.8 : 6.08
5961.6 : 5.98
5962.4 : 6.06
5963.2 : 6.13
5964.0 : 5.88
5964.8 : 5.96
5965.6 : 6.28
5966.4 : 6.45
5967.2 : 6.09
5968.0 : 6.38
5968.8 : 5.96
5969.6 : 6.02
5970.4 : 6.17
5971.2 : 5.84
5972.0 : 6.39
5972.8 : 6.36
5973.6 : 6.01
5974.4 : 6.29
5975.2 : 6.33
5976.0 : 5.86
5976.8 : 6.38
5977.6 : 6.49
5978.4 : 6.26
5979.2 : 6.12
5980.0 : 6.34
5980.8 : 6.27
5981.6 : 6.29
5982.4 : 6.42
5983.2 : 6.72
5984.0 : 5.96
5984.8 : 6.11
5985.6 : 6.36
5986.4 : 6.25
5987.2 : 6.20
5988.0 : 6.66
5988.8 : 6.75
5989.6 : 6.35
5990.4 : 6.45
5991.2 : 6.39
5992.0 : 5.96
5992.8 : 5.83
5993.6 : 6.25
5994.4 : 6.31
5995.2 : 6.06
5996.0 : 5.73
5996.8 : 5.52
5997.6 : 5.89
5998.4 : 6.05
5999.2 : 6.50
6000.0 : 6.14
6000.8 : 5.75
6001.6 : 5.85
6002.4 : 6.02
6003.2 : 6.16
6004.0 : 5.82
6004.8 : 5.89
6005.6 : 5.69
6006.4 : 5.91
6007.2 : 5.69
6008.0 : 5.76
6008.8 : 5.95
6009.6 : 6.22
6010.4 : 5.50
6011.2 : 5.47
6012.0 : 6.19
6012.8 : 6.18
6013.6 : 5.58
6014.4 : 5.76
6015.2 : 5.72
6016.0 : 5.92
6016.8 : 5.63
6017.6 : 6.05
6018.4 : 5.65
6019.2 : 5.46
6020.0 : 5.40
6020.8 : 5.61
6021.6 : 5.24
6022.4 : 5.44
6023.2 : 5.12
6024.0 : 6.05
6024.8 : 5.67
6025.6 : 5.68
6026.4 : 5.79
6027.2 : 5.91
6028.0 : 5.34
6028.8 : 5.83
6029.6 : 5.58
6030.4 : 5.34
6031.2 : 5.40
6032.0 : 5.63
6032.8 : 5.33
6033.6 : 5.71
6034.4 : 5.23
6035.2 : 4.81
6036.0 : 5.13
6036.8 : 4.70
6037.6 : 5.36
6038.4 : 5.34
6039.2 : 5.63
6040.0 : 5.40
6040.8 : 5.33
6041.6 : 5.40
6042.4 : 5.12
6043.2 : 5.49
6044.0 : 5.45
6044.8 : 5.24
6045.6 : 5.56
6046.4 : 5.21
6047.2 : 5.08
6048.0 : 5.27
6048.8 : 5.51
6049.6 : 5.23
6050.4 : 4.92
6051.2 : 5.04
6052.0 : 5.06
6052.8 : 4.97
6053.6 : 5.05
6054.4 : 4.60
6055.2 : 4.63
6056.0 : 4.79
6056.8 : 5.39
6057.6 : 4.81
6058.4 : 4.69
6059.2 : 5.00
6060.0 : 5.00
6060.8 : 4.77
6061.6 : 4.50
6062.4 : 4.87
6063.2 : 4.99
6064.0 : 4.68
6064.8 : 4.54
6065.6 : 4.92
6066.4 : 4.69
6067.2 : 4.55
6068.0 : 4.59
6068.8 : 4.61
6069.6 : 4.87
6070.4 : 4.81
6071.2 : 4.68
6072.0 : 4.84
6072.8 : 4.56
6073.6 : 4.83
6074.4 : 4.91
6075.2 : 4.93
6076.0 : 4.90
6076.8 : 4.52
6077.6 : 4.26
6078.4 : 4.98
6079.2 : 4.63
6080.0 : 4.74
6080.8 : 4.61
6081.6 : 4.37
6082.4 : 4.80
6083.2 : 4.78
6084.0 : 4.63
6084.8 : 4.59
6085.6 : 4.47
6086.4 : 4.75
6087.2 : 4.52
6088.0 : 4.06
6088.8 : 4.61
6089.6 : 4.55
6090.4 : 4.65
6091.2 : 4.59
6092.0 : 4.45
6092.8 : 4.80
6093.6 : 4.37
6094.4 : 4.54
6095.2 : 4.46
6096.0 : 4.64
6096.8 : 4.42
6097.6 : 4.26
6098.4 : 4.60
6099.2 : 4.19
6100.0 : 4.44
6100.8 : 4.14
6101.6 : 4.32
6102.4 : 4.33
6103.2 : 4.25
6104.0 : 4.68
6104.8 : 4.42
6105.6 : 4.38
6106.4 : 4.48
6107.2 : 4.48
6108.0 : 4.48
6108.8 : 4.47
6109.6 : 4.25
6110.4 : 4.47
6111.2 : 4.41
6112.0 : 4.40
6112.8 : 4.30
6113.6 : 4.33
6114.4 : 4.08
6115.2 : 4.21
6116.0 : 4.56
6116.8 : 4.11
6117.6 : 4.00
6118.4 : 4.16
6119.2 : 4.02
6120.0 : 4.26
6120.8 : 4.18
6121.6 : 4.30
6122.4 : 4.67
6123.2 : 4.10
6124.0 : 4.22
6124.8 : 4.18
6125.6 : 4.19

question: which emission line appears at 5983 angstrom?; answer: C III] 1909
